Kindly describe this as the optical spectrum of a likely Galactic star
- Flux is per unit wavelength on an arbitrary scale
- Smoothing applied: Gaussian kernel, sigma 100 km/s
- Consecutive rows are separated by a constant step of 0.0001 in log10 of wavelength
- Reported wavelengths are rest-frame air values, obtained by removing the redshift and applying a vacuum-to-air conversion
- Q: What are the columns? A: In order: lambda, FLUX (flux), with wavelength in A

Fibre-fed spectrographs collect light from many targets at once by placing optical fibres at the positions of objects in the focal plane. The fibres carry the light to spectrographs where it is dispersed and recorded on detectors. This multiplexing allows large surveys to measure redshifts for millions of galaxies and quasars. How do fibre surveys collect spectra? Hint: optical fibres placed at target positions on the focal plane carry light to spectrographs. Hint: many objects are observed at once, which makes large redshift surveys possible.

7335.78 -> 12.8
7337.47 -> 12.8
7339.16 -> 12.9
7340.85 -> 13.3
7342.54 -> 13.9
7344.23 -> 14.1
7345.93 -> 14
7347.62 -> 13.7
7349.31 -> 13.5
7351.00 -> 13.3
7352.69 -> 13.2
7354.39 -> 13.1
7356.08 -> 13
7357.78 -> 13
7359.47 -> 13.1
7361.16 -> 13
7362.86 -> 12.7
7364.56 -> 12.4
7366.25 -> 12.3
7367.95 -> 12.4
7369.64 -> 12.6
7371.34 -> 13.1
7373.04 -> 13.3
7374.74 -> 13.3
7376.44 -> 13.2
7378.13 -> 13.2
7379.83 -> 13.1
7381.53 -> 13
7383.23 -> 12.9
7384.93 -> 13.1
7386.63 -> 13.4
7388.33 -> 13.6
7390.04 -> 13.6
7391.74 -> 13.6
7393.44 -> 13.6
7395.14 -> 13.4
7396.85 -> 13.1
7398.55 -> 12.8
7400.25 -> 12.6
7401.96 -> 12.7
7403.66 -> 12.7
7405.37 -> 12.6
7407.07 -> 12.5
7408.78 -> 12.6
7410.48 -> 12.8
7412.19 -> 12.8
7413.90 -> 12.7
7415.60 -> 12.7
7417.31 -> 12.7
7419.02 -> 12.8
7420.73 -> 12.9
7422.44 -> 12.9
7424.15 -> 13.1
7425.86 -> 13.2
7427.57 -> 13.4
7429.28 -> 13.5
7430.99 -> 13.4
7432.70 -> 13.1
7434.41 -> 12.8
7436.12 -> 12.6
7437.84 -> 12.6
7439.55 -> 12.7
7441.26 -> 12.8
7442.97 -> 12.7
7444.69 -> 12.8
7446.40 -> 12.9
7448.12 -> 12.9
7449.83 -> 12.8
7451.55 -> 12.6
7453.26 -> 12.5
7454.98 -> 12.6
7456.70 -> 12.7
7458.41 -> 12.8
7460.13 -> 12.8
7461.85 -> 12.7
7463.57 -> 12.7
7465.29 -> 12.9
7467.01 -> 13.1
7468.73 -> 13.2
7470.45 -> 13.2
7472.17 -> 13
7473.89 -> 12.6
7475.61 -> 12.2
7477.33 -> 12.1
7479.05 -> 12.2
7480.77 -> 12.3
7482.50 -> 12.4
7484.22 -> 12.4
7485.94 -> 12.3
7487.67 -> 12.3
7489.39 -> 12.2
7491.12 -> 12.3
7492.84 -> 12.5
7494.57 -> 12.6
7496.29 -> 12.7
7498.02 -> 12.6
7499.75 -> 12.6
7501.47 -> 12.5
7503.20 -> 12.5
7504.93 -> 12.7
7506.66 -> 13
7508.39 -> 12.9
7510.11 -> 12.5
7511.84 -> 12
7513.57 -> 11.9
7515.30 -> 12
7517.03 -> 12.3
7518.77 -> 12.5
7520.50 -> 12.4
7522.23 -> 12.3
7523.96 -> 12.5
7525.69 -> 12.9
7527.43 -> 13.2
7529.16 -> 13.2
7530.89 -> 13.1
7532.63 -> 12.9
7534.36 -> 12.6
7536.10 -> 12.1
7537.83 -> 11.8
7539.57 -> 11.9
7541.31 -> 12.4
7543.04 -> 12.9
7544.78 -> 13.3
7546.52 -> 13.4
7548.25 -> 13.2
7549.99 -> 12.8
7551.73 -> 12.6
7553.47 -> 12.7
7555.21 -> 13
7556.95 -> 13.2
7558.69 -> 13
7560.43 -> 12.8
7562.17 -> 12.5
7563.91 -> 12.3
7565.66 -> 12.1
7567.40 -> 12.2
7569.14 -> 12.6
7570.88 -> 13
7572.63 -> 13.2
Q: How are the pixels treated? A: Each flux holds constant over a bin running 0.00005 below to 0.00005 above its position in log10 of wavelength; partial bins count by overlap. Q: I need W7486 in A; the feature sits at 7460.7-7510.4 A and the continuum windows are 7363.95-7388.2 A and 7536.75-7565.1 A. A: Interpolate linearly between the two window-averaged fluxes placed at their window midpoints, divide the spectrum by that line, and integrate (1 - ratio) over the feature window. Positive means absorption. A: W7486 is 0.9 A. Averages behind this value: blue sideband 13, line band 12.6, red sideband 12.7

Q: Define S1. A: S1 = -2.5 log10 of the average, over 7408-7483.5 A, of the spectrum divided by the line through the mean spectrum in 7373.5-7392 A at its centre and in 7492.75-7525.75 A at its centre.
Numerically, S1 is 0.01 mag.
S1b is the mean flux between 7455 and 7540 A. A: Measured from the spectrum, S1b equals 12.6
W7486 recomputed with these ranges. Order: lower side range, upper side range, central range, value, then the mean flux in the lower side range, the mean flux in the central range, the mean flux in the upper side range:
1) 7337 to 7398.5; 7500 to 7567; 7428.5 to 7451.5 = 0.11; 13.2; 12.9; 12.6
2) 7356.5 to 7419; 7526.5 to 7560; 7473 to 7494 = 0.88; 12.9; 12.3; 12.8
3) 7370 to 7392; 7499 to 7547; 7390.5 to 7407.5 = 0.21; 13.2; 13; 12.6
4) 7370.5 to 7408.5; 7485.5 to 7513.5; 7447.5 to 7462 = 0.04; 13.1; 12.7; 12.5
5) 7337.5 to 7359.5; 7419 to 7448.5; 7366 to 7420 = 0.77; 13.4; 13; 13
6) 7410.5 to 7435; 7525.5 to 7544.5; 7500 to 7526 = 0.53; 13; 12.5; 12.6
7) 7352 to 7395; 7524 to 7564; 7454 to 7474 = 0.08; 13.1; 12.9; 12.8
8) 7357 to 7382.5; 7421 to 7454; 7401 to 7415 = 0.26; 12.9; 12.7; 12.9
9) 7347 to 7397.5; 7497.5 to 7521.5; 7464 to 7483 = -0.04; 13.1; 12.7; 12.5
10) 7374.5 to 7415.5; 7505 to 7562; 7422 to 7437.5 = -0.19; 13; 13.1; 12.7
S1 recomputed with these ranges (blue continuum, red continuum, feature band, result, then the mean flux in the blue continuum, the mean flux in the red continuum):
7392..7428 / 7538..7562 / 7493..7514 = 0.02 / 12.9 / 12.8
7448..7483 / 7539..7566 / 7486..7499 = 0.02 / 12.7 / 12.8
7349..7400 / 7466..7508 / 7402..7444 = 0.00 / 13.1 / 12.6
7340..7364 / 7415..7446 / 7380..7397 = -0.01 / 13.3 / 12.9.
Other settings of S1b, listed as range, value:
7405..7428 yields 12.8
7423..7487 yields 12.8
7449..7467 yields 12.7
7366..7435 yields 13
